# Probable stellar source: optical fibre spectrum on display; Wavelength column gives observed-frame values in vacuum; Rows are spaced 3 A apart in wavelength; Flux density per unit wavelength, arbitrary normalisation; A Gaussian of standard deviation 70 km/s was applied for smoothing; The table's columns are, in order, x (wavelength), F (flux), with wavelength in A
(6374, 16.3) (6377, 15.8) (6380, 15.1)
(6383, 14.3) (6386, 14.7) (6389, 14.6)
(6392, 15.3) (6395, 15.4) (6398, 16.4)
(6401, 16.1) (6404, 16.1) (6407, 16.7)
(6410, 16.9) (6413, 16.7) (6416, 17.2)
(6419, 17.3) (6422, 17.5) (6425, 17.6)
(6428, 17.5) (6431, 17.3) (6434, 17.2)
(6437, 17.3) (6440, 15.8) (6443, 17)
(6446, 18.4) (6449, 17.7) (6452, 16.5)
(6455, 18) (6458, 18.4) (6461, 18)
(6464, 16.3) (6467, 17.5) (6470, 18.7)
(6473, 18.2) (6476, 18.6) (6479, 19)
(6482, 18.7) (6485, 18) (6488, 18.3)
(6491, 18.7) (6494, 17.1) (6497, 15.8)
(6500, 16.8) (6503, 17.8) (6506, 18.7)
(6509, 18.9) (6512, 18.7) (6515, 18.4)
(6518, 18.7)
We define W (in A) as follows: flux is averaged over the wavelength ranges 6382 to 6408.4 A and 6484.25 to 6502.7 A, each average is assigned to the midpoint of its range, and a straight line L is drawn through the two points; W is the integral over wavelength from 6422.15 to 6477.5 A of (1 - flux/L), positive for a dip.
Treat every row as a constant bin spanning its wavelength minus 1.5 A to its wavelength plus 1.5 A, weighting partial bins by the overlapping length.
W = -3.2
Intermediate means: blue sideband 15.5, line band 17.6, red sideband 17.5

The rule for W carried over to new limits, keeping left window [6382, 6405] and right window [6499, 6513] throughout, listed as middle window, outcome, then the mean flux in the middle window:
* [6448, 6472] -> -0.8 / 17.6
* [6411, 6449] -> -2.2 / 17.2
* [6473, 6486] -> -0.8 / 18.6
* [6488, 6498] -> 0.2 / 17.4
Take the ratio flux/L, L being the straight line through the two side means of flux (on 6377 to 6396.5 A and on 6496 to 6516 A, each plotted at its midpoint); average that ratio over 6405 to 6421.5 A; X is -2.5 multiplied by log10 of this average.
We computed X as -0.09 mag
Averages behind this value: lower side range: 15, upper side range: 17.9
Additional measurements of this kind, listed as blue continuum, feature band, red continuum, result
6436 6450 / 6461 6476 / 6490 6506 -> -0.033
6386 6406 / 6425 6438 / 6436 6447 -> -0.040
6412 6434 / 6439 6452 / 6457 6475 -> 0.025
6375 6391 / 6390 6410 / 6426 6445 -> -0.027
